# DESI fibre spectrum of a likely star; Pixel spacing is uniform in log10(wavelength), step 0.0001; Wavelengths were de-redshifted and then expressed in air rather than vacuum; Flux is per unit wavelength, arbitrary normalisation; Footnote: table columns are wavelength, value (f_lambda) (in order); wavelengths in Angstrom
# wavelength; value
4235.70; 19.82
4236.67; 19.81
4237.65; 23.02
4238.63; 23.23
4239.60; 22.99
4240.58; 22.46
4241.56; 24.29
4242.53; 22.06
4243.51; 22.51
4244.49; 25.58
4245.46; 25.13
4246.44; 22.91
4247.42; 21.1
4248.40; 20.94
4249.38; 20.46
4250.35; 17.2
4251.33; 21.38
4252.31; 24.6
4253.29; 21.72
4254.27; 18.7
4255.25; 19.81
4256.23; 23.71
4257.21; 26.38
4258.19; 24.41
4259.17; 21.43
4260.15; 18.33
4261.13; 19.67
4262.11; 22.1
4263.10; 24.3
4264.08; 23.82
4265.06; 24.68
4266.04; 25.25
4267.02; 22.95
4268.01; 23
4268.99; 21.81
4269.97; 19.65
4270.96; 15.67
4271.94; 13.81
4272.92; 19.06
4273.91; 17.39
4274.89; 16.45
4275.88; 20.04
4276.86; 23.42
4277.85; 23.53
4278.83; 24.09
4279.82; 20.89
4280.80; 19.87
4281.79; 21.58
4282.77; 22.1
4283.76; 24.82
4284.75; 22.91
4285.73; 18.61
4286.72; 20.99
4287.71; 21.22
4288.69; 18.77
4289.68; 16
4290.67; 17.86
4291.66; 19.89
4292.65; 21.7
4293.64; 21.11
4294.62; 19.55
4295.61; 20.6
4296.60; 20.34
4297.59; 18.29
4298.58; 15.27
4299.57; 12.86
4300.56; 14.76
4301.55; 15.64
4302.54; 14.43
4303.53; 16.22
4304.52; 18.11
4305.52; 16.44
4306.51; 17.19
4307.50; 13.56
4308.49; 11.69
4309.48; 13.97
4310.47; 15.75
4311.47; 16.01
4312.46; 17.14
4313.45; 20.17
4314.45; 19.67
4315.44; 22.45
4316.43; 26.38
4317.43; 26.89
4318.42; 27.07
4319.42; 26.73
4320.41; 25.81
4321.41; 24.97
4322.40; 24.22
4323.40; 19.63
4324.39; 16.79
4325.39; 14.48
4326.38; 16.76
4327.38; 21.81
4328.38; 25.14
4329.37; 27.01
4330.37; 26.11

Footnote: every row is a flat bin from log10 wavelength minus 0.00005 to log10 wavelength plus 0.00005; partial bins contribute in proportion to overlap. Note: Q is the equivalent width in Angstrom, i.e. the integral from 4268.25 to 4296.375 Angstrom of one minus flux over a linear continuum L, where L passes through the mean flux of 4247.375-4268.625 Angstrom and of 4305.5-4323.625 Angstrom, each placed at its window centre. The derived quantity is 1.61 Angstrom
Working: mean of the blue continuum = 22.1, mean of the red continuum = 20.4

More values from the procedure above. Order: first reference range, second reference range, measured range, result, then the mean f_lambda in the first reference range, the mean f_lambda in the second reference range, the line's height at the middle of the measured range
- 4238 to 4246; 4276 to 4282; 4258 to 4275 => 1.4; 23.5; 22.1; 22.6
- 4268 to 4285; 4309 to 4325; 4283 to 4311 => 4.1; 20.5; 21.4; 21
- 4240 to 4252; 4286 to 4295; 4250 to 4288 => -0.8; 22.2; 19.7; 20.9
